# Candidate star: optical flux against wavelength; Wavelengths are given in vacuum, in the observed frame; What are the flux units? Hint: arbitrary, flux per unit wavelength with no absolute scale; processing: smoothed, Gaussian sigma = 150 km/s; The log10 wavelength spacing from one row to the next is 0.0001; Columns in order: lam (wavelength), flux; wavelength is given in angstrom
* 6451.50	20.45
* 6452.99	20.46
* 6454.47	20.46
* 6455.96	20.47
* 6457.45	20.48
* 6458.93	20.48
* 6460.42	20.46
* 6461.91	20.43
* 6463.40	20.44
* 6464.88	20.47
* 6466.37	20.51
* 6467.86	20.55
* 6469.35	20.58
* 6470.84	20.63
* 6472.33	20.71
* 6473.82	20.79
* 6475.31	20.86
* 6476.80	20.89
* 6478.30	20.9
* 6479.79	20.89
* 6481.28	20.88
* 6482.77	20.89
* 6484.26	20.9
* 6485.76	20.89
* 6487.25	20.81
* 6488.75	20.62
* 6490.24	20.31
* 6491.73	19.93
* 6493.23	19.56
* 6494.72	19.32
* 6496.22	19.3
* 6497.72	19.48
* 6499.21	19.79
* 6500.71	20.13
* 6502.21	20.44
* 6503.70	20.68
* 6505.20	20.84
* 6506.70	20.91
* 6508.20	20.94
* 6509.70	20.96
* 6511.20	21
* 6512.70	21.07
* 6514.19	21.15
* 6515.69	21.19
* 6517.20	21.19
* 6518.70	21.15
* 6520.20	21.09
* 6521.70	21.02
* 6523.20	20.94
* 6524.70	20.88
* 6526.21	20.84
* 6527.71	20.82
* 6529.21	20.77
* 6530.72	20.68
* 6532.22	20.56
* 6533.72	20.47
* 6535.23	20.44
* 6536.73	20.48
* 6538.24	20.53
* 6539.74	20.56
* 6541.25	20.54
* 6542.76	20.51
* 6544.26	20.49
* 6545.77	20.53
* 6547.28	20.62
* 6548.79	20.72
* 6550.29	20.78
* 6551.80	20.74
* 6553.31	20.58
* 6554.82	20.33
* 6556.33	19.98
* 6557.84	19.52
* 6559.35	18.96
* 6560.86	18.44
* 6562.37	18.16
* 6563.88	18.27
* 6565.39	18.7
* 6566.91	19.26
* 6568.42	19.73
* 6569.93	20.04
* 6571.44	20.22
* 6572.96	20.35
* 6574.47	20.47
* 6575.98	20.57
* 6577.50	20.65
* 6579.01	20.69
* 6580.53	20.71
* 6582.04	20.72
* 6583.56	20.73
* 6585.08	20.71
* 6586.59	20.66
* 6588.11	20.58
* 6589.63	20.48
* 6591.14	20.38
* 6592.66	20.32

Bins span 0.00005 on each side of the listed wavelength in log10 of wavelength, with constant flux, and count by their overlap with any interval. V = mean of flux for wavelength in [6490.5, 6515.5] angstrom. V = 20.4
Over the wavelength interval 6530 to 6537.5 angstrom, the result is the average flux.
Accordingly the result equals 20.5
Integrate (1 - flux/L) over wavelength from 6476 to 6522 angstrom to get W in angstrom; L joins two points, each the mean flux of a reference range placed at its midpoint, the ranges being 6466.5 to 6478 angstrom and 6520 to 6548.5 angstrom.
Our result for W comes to 0.2 angstrom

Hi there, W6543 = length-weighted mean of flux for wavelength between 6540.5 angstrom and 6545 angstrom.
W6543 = 20.5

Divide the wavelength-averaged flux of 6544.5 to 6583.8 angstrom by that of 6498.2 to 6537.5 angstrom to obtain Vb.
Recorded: 0.96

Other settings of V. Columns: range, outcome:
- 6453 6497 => 20.5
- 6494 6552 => 20.6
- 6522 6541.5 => 20.7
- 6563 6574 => 19.5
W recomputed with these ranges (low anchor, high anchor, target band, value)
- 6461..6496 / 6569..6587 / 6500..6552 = -0.57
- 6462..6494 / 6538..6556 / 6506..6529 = -0.46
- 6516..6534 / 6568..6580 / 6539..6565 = 0.80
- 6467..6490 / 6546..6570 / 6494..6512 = 0.10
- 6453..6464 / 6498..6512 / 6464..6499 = 0.12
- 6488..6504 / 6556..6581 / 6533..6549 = -0.61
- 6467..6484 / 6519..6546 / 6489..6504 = 0.62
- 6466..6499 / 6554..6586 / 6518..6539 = -0.64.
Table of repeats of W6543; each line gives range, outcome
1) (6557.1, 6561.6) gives 19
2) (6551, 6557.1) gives 20.4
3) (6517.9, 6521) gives 21.1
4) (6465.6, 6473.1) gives 20.6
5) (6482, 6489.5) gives 20.8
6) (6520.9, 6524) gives 21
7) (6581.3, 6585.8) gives 20.7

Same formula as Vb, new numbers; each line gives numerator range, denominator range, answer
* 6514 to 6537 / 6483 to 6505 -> 1.03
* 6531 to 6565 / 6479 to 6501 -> 0.99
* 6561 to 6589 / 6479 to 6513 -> 0.98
